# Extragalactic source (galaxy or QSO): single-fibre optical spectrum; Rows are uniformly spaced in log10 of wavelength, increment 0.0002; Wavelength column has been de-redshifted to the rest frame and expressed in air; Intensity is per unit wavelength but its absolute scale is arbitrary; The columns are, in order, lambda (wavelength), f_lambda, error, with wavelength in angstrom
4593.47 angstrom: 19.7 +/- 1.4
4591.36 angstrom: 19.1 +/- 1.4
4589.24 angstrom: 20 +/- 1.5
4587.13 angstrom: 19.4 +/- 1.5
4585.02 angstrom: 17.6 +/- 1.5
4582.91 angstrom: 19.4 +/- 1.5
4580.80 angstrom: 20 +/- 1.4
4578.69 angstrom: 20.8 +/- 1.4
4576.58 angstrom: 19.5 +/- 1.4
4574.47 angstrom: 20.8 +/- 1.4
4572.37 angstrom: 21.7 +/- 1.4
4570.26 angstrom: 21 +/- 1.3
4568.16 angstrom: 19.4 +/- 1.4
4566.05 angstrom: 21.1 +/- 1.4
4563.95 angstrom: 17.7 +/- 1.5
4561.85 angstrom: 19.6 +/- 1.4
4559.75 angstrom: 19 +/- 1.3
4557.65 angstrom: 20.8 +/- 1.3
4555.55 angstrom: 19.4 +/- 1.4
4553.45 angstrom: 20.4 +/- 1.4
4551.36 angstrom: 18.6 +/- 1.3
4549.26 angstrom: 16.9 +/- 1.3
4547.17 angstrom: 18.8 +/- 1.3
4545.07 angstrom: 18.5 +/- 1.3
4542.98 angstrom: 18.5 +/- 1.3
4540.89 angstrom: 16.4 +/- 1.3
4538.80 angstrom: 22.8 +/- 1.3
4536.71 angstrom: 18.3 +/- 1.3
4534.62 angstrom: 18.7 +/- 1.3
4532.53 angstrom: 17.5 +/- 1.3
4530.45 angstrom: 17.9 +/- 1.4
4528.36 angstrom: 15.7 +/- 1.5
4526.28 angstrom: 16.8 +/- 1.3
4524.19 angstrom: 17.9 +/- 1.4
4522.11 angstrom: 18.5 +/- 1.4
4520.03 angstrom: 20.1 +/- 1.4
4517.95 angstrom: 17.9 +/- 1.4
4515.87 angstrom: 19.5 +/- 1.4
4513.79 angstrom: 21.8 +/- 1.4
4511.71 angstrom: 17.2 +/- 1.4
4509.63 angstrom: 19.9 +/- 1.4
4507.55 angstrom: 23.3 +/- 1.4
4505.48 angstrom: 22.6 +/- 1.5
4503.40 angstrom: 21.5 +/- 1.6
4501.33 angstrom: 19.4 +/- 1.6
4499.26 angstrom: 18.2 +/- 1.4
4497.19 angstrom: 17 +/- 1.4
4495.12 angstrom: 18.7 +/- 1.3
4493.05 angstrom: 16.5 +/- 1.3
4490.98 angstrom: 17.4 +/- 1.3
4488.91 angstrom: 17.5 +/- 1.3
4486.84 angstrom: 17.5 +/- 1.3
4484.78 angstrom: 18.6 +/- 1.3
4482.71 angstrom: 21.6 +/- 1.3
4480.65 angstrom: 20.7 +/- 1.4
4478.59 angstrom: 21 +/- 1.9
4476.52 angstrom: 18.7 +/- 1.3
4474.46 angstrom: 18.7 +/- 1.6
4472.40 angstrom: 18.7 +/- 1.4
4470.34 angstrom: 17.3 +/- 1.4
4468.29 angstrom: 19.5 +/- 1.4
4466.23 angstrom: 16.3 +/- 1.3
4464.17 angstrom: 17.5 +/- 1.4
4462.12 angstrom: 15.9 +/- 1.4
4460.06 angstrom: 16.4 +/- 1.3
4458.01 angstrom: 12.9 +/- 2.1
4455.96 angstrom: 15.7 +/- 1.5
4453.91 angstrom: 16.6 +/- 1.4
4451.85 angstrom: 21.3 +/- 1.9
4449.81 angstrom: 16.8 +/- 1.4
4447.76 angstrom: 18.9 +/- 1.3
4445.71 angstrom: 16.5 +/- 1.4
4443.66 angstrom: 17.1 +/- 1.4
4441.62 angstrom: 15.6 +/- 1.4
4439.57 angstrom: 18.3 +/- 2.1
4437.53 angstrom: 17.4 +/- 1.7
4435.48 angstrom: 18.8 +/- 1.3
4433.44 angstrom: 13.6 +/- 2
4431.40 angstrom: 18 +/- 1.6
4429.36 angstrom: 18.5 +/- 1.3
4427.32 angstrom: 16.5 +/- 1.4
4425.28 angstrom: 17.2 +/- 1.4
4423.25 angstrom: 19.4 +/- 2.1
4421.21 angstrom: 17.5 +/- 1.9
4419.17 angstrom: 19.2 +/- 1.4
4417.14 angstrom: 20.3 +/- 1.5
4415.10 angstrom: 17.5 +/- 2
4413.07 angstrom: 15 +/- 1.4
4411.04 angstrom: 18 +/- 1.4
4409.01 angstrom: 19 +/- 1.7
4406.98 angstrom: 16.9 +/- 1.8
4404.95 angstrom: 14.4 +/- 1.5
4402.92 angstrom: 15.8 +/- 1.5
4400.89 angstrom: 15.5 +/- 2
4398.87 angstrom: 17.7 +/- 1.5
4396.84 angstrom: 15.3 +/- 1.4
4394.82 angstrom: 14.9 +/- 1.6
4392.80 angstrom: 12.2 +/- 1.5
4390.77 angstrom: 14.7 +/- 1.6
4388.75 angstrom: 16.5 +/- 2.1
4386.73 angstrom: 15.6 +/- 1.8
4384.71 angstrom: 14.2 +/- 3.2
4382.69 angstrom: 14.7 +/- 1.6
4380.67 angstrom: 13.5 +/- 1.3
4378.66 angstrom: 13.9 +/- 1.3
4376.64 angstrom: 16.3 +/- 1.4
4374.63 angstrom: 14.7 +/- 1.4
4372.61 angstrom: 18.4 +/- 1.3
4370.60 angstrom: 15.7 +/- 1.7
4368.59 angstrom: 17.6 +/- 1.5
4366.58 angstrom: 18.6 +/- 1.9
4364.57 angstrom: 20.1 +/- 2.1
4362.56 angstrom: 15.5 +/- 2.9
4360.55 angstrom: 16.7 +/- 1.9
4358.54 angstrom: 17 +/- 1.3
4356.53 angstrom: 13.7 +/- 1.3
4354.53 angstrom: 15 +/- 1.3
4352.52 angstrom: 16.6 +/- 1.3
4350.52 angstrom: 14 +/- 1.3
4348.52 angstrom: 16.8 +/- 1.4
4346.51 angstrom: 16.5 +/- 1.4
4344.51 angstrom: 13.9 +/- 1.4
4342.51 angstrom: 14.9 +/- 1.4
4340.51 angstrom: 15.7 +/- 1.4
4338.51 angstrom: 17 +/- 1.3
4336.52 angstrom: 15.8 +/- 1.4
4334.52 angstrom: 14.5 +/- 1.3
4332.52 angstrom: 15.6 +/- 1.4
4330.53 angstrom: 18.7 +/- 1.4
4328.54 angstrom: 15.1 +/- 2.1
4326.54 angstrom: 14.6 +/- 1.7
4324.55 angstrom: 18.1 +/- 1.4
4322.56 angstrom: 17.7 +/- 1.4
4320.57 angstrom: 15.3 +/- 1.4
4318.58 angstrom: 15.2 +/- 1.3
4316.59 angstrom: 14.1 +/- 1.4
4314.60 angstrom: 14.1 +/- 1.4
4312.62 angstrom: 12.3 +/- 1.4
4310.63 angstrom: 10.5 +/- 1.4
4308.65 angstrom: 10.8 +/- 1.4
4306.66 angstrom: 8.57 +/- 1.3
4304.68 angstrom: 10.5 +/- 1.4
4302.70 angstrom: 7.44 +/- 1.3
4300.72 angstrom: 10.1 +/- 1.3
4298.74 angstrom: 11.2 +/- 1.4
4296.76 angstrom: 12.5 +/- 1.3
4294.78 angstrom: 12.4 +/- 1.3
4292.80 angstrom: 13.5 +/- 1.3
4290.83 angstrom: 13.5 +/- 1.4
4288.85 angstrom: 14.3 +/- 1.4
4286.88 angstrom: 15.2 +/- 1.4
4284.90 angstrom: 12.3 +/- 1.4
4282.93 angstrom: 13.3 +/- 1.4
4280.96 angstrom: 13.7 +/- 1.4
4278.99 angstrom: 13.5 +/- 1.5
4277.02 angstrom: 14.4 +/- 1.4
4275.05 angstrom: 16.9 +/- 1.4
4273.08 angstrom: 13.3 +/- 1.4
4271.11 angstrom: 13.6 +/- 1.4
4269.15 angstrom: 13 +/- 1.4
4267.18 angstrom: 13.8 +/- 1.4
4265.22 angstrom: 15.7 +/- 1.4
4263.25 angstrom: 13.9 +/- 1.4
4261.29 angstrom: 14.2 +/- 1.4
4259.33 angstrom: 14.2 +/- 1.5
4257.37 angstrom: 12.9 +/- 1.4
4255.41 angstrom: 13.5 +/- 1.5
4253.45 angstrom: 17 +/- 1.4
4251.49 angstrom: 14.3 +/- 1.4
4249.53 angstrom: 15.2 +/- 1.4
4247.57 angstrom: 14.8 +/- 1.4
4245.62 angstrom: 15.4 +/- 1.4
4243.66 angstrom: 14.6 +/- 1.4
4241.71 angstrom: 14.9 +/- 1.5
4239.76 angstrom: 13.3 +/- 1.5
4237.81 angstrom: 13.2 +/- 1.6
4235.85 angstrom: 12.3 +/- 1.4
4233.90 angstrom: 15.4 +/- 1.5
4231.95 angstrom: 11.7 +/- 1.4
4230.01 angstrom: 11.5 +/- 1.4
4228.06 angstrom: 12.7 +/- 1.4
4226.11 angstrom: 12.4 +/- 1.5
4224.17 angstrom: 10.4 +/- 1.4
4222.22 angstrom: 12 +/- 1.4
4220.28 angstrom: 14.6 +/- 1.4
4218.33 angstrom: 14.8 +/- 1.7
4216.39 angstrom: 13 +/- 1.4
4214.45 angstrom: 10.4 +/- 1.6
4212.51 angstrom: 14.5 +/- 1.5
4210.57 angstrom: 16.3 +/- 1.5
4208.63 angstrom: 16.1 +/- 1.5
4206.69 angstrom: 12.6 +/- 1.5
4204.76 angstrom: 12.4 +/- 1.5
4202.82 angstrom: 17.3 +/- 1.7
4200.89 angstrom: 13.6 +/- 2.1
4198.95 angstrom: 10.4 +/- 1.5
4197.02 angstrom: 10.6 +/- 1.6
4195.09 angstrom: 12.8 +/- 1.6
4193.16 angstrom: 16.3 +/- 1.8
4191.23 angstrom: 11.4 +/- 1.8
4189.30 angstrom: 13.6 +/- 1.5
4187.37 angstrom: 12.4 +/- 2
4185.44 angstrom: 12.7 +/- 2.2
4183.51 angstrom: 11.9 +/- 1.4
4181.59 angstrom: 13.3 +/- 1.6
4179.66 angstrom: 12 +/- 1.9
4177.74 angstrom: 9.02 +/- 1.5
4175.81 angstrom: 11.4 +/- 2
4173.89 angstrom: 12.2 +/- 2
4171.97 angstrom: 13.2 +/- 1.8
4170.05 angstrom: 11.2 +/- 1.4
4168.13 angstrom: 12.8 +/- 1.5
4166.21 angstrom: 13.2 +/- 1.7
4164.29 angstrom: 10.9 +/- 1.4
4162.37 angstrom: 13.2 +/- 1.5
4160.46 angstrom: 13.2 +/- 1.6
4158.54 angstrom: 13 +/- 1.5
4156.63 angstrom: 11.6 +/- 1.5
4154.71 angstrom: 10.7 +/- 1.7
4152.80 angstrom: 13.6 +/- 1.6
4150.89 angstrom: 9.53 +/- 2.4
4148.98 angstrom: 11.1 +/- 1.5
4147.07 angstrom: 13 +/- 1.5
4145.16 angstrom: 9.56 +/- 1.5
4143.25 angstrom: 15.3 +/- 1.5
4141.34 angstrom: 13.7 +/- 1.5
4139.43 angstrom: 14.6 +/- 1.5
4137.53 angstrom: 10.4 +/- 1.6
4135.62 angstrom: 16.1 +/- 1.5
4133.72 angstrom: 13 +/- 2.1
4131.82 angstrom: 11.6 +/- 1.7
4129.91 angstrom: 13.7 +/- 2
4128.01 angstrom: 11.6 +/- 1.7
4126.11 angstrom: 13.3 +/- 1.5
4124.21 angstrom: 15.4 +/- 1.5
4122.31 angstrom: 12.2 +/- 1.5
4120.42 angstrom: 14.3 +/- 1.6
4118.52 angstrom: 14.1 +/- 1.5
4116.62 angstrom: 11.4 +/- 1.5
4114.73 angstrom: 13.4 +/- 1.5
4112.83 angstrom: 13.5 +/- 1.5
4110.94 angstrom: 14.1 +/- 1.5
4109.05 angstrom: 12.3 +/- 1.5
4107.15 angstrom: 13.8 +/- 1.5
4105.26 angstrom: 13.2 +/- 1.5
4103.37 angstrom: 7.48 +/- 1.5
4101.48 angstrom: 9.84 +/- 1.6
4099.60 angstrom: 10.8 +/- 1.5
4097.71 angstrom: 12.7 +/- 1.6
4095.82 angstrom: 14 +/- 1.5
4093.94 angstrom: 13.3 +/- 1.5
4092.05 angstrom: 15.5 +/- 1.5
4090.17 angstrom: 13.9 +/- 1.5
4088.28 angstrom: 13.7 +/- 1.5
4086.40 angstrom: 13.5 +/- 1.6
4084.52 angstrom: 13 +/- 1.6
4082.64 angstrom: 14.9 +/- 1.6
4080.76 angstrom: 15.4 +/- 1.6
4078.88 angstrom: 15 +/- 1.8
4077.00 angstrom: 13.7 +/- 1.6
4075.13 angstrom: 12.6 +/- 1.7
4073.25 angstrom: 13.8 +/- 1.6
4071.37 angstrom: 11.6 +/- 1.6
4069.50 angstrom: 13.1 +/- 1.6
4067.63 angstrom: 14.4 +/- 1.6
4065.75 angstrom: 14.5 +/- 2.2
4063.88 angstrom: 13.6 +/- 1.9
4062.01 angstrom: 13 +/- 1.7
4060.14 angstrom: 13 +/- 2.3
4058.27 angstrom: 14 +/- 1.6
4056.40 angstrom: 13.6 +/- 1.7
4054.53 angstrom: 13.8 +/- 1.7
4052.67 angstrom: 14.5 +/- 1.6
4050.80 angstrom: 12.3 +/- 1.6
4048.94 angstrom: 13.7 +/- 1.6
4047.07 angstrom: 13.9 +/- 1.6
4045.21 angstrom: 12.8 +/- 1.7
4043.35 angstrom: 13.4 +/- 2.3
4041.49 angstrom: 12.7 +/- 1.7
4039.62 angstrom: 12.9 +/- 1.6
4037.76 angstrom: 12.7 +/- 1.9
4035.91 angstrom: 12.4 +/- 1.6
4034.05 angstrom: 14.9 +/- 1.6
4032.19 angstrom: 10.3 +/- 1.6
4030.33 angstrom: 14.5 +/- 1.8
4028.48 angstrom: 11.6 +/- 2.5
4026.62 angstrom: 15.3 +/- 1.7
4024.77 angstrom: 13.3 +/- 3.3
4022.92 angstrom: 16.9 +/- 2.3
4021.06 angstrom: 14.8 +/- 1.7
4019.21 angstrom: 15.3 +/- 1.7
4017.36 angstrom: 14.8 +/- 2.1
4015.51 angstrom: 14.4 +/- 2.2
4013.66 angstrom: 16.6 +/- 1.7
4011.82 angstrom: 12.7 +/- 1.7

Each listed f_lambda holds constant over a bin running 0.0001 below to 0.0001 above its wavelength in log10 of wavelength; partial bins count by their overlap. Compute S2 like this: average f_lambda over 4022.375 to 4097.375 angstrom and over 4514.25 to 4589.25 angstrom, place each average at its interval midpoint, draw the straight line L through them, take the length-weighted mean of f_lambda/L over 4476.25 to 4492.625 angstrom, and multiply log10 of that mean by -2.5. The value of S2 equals -0.04 mag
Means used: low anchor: 13.6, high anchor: 19.1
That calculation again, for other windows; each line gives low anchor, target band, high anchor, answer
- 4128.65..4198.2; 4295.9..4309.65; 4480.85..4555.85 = 0.42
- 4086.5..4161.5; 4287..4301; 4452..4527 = 0.20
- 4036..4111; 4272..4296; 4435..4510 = 0.15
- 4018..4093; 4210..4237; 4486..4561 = 0.20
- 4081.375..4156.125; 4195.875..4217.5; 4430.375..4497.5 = 0.05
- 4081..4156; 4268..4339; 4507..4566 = 0.14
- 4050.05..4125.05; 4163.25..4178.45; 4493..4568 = 0.22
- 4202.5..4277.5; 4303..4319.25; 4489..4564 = 0.27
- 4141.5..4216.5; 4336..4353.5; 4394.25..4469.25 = -0.01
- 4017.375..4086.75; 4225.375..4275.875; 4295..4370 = 0.03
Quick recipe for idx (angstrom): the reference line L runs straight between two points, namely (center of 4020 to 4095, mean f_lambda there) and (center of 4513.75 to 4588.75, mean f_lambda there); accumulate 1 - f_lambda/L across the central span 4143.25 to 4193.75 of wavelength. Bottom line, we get 9.1 angstrom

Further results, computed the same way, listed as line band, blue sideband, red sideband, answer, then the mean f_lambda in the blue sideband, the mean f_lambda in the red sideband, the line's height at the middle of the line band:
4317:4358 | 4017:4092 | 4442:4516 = 2.7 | 13.7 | 18.4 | 16.9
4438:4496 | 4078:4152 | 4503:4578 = 1.4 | 13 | 19.3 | 18.2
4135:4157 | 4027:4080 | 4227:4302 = 1.8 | 13.3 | 13.7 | 13.5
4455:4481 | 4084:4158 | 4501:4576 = 1.0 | 12.8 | 19.3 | 18.2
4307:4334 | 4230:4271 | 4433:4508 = 1.3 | 14.1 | 18.1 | 15.4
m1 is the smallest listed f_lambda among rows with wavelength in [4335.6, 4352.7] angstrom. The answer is 13.9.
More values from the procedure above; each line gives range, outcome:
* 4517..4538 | 15.7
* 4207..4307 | 7.44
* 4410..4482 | 12.9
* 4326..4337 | 14.5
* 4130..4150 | 9.56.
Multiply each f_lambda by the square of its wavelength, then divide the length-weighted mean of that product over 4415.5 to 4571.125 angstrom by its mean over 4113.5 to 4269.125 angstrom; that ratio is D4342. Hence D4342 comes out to 1.62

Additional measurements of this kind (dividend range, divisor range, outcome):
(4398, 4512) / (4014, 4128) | 1.60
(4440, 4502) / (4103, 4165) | 1.64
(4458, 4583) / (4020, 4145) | 1.74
